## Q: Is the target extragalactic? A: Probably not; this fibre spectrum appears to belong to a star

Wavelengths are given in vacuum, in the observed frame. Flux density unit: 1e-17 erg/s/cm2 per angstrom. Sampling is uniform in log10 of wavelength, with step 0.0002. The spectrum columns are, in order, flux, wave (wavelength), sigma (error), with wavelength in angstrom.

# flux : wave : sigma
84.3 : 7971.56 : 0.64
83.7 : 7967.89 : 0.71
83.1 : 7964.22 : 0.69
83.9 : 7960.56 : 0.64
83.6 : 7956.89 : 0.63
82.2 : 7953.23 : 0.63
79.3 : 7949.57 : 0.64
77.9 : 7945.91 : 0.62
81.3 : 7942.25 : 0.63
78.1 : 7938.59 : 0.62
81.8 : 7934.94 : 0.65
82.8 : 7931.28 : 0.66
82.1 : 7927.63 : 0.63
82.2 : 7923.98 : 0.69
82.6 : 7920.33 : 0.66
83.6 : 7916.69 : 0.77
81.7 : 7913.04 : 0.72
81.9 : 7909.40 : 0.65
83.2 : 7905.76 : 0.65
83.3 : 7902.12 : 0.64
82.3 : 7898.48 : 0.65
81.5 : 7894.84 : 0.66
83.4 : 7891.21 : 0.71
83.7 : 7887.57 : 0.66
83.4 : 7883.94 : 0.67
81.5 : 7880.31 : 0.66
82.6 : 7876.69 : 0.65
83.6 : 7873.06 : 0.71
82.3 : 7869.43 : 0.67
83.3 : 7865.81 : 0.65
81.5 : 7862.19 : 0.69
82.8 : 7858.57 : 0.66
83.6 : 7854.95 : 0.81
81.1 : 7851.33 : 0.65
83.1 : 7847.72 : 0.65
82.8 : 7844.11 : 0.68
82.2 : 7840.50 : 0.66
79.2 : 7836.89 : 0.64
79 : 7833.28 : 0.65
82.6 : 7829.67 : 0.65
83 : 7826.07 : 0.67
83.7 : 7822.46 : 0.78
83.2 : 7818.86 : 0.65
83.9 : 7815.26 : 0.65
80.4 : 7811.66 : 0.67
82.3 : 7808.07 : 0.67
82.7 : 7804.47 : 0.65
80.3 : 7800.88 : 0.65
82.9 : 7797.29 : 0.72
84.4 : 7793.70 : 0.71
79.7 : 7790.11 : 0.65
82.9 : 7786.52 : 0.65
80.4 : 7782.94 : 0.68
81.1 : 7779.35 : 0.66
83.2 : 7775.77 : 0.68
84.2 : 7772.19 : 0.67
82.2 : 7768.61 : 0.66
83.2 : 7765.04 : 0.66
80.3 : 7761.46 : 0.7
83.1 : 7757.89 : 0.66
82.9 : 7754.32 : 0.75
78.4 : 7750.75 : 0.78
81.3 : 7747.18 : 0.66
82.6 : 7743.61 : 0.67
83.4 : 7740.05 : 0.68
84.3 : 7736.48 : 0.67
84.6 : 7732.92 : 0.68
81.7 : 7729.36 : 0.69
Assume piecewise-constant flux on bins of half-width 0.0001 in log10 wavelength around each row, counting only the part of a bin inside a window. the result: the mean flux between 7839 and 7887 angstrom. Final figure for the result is 82.6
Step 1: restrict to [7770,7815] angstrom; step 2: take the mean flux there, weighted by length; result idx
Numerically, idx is 82.1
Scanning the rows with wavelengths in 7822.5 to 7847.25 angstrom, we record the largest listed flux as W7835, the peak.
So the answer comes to 83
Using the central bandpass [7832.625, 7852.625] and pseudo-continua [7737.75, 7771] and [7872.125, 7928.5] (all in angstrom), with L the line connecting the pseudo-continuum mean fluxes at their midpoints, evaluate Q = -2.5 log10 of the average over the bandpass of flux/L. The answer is 0.013 mag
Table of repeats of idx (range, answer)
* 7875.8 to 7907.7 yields 82.8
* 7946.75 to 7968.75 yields 82.4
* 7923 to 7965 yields 81.5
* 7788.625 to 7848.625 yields 82.1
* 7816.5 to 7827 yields 83.3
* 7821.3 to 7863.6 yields 82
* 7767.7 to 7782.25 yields 82.5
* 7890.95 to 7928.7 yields 82.5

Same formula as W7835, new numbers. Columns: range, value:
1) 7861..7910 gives 83.7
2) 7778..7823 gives 84.4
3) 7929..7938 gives 82.8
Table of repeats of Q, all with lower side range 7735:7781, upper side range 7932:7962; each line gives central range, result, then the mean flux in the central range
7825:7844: 0.01 mag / 81.3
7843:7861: -0.01 mag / 82.6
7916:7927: -0.02 mag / 82.7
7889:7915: -0.02 mag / 82.5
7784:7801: 0.00 mag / 82.1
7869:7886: -0.02 mag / 82.7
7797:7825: -0.01 mag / 82.4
